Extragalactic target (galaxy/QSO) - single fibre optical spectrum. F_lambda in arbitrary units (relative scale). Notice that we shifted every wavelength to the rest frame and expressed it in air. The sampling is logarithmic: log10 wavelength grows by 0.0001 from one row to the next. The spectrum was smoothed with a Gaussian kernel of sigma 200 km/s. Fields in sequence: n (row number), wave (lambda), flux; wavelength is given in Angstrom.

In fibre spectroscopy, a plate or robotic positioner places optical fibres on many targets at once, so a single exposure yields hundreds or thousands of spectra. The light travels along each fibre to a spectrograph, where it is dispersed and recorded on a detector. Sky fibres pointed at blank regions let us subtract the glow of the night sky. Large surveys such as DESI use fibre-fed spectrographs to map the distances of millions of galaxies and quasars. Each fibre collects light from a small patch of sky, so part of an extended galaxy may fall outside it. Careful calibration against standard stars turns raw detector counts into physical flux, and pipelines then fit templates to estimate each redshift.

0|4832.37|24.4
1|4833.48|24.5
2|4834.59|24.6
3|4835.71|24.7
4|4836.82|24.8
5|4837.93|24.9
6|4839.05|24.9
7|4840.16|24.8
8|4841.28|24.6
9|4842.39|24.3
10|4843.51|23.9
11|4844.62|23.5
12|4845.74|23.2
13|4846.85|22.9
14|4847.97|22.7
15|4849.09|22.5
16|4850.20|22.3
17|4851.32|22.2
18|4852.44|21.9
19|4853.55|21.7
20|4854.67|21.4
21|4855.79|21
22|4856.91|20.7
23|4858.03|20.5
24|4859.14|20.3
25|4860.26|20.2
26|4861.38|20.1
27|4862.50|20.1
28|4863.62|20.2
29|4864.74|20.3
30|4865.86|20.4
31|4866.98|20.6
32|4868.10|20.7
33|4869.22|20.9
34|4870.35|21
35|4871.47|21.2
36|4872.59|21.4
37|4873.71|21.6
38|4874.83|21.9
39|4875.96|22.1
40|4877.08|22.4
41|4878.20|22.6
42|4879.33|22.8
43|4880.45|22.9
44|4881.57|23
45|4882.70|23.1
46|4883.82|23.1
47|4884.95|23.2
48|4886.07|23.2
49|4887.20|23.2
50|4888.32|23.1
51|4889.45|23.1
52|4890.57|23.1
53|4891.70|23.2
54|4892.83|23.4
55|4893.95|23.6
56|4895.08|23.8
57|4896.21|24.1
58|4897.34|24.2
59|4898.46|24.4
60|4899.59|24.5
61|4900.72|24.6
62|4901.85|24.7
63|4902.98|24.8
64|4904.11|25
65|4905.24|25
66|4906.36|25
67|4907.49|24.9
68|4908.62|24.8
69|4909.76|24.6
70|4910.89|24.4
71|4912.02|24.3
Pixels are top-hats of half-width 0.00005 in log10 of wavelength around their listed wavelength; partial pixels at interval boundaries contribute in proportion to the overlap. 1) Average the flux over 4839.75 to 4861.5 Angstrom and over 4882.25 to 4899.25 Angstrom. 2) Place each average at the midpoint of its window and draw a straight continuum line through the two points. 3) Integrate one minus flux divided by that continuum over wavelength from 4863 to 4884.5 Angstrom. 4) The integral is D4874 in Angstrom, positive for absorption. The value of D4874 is 1.2 Angstrom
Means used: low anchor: 22.3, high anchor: 23.5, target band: 21.7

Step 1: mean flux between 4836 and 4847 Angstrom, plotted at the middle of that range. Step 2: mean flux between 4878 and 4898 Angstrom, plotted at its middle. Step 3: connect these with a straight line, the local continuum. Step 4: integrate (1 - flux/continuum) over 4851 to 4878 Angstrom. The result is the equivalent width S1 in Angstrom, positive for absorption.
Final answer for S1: 3.1 Angstrom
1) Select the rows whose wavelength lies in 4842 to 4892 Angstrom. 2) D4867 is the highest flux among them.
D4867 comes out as 24.3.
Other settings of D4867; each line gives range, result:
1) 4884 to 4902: 24.7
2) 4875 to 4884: 23.1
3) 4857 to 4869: 20.7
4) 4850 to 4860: 22.3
